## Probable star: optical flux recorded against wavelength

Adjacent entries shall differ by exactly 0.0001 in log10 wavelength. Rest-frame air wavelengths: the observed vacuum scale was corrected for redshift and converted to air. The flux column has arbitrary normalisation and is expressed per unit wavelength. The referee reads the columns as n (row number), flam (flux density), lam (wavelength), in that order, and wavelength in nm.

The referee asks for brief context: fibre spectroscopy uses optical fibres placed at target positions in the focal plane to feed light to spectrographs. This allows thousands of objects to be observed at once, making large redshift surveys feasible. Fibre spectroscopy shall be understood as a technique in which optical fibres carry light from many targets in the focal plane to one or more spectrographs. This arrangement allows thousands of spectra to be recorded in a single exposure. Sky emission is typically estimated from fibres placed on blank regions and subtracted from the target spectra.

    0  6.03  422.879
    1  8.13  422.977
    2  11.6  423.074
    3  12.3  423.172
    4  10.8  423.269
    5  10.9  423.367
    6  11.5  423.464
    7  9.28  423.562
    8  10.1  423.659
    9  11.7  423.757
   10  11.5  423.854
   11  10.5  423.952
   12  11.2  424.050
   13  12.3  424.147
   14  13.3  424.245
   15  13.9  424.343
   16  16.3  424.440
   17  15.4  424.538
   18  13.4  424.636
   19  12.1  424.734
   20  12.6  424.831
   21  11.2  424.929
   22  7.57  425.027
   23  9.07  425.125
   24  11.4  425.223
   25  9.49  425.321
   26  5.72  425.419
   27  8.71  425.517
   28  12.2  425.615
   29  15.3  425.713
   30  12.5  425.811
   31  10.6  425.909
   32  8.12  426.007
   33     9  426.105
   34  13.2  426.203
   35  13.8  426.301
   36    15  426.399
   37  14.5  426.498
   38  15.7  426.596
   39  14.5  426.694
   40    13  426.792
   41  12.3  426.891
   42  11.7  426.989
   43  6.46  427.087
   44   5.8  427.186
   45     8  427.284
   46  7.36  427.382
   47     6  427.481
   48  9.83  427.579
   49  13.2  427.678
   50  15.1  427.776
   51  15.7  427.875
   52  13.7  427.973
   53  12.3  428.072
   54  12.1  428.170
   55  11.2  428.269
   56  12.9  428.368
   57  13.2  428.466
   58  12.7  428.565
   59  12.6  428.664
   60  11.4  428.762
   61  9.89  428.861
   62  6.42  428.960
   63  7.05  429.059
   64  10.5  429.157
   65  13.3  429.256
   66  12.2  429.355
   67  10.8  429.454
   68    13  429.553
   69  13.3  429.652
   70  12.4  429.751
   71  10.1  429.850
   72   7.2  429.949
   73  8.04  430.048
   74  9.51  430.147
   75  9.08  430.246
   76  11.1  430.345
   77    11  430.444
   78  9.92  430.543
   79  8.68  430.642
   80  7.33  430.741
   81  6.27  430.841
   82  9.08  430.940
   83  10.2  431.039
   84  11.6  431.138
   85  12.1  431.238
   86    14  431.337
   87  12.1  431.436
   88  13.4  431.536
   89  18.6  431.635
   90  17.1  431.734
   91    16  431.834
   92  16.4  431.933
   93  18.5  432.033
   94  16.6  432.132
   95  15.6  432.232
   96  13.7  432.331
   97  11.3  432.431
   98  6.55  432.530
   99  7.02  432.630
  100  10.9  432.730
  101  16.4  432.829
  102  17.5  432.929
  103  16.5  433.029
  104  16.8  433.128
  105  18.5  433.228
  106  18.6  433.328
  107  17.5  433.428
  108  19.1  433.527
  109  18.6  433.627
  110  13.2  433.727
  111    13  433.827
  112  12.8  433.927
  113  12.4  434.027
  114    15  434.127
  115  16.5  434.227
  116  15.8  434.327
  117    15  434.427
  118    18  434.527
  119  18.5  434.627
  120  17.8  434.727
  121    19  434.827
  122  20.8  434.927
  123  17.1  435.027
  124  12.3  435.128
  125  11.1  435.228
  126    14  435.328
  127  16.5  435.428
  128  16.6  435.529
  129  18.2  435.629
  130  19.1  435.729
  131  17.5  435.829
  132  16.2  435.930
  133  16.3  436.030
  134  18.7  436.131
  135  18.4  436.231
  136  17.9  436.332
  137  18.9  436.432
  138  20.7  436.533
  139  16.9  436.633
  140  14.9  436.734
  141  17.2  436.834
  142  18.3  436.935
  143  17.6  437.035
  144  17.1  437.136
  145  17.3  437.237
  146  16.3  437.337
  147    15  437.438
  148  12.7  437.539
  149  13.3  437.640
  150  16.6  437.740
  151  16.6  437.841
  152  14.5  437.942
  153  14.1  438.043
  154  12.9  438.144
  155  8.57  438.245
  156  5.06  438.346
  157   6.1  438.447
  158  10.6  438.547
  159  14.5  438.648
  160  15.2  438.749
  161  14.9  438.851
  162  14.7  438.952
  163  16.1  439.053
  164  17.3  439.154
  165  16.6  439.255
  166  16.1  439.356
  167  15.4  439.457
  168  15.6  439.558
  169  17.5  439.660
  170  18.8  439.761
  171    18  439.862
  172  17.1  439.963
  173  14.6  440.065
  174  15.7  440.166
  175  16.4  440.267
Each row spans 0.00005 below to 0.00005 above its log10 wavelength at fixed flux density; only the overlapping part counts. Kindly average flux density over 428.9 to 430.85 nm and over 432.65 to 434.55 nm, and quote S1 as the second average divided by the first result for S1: 1.58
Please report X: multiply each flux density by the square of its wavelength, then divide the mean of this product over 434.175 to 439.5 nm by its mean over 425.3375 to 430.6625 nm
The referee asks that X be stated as 1.48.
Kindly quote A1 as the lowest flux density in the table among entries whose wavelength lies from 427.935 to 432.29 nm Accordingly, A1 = 6.27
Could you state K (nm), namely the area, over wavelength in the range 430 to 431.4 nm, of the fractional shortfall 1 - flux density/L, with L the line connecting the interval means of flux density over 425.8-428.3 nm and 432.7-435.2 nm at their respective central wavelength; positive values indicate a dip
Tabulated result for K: 0.419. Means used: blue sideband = 11.6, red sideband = 16.3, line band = 9.88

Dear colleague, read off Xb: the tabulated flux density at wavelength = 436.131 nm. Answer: 18.7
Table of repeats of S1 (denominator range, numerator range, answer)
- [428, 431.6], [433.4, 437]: 1.54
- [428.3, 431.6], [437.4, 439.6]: 1.28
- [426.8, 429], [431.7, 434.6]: 1.39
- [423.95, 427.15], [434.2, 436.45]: 1.43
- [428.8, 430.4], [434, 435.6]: 1.57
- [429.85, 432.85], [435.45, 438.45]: 1.34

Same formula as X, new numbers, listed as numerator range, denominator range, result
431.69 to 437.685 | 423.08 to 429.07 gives 1.46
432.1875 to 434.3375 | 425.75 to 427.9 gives 1.33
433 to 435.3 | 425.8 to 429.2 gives 1.48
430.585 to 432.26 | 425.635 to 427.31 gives 1.14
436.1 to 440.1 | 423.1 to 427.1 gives 1.40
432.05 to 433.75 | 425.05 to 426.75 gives 1.34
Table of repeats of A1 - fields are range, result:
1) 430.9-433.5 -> 6.55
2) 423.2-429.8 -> 5.72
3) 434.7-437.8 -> 11.1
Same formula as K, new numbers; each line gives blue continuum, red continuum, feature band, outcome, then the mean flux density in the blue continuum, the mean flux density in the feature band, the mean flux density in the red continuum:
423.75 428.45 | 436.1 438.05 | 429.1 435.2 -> 0.38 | 11.6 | 13.6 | 16.7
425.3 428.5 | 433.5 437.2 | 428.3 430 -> 0.23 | 11.5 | 11.1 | 16.7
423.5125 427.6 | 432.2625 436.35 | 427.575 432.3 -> 0.53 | 11.2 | 12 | 15.8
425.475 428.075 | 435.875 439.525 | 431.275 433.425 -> -0.23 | 11.6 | 14.9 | 15.3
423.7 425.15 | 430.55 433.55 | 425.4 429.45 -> 0.44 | 12.2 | 11.4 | 13.7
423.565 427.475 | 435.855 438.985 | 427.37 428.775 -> 0.01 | 11.4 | 12.1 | 15.1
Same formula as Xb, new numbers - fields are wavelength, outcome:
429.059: 7.05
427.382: 7.36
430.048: 8.04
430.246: 9.08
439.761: 18.8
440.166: 15.7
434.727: 17.8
